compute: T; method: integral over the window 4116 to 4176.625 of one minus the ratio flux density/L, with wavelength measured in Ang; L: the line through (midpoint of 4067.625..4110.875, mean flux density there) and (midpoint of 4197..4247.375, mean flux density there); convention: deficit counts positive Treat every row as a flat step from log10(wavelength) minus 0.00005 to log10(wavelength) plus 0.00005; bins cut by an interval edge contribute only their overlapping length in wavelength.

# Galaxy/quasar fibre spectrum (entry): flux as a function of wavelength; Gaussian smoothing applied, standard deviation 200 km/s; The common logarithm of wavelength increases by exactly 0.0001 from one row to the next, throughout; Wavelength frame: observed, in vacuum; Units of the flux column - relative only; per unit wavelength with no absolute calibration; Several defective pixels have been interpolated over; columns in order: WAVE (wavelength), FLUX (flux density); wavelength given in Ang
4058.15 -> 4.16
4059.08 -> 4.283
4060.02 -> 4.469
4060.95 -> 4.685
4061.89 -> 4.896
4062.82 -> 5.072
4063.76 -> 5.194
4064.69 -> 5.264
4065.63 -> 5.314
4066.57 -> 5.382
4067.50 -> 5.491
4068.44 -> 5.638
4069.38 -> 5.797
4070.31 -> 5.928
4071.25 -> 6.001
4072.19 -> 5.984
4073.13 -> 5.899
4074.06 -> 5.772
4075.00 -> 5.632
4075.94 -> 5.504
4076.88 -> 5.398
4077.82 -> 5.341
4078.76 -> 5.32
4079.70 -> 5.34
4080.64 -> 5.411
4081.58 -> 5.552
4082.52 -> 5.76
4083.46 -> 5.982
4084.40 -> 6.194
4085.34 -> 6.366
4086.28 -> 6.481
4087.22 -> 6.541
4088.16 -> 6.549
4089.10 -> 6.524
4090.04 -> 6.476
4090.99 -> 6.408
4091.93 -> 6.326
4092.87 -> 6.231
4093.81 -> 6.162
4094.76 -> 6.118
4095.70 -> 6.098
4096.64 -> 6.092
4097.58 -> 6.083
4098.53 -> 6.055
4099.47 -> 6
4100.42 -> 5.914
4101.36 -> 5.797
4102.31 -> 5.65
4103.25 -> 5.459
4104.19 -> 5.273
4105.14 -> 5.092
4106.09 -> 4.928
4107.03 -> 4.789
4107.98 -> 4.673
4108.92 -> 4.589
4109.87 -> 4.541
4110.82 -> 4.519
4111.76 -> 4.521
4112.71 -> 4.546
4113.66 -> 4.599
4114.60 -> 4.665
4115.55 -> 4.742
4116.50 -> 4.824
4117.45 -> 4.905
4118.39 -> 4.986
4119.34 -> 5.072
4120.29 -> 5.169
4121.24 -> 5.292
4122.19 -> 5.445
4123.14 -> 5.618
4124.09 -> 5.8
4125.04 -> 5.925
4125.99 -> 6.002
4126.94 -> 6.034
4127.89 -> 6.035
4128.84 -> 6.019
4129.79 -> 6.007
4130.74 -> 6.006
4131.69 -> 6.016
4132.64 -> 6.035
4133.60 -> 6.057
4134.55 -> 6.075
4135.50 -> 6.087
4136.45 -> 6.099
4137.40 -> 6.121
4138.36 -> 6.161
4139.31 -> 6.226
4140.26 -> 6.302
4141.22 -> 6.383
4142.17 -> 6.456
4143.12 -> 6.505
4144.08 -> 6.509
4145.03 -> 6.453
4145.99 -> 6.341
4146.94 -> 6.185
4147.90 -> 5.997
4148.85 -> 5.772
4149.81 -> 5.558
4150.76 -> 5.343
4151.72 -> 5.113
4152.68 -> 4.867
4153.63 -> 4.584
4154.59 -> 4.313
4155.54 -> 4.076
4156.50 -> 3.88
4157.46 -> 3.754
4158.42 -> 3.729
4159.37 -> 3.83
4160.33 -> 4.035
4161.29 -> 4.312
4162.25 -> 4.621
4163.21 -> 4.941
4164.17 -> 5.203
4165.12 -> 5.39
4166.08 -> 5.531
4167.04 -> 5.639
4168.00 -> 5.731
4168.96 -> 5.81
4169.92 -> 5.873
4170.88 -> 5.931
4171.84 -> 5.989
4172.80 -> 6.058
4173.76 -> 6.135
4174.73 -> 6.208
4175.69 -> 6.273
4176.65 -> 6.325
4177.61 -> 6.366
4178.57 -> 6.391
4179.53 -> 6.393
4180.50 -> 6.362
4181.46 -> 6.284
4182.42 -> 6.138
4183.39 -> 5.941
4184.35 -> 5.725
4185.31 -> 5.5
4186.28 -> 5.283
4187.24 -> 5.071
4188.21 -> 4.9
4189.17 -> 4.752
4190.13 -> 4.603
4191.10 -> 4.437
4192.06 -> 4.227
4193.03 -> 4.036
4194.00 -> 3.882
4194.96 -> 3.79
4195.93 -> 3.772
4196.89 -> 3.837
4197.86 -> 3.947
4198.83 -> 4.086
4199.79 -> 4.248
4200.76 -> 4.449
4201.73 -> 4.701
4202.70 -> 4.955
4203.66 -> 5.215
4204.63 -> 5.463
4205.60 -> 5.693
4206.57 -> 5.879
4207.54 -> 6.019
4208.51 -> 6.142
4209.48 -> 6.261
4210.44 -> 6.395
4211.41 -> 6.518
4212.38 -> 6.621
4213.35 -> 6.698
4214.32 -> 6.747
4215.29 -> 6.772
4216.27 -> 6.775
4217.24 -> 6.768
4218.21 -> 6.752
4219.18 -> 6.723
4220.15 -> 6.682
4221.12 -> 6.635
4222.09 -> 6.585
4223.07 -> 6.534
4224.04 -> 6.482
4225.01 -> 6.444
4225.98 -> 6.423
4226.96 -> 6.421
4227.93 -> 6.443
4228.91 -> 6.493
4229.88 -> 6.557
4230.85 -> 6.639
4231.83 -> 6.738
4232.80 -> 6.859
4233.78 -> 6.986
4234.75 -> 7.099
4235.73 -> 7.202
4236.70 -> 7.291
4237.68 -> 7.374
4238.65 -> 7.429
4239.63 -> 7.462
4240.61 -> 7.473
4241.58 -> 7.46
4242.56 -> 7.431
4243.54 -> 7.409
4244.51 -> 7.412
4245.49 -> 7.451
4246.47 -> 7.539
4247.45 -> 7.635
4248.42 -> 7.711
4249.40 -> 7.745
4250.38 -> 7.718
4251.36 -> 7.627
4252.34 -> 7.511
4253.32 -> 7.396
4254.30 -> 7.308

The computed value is 4.9 Ang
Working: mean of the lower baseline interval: 5.75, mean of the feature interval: 5.55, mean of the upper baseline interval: 6.44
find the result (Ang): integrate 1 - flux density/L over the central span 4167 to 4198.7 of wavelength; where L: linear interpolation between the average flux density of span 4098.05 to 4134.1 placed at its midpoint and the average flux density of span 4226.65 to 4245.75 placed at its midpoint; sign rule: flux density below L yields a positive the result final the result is 4.7 Ang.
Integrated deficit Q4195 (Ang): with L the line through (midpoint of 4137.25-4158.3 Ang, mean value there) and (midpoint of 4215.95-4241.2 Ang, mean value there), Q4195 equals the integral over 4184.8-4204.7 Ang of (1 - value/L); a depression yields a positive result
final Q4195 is 5.61 Ang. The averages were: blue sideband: 5.54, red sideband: 6.82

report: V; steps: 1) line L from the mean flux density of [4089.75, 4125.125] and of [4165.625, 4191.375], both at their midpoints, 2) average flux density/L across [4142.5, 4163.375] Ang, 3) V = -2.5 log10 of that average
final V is 0.12 mag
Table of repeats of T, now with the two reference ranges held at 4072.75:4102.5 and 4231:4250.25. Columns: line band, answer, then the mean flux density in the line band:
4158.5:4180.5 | 3.7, 5.57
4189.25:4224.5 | 7.6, 5.53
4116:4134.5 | 1.9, 5.65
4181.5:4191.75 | 2.4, 5.27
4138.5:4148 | 0.2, 6.34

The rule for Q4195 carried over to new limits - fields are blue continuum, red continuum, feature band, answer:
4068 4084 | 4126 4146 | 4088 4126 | 3.0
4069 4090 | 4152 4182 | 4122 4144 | -2.1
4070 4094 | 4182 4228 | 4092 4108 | 0.5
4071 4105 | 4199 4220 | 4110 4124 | 2.4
